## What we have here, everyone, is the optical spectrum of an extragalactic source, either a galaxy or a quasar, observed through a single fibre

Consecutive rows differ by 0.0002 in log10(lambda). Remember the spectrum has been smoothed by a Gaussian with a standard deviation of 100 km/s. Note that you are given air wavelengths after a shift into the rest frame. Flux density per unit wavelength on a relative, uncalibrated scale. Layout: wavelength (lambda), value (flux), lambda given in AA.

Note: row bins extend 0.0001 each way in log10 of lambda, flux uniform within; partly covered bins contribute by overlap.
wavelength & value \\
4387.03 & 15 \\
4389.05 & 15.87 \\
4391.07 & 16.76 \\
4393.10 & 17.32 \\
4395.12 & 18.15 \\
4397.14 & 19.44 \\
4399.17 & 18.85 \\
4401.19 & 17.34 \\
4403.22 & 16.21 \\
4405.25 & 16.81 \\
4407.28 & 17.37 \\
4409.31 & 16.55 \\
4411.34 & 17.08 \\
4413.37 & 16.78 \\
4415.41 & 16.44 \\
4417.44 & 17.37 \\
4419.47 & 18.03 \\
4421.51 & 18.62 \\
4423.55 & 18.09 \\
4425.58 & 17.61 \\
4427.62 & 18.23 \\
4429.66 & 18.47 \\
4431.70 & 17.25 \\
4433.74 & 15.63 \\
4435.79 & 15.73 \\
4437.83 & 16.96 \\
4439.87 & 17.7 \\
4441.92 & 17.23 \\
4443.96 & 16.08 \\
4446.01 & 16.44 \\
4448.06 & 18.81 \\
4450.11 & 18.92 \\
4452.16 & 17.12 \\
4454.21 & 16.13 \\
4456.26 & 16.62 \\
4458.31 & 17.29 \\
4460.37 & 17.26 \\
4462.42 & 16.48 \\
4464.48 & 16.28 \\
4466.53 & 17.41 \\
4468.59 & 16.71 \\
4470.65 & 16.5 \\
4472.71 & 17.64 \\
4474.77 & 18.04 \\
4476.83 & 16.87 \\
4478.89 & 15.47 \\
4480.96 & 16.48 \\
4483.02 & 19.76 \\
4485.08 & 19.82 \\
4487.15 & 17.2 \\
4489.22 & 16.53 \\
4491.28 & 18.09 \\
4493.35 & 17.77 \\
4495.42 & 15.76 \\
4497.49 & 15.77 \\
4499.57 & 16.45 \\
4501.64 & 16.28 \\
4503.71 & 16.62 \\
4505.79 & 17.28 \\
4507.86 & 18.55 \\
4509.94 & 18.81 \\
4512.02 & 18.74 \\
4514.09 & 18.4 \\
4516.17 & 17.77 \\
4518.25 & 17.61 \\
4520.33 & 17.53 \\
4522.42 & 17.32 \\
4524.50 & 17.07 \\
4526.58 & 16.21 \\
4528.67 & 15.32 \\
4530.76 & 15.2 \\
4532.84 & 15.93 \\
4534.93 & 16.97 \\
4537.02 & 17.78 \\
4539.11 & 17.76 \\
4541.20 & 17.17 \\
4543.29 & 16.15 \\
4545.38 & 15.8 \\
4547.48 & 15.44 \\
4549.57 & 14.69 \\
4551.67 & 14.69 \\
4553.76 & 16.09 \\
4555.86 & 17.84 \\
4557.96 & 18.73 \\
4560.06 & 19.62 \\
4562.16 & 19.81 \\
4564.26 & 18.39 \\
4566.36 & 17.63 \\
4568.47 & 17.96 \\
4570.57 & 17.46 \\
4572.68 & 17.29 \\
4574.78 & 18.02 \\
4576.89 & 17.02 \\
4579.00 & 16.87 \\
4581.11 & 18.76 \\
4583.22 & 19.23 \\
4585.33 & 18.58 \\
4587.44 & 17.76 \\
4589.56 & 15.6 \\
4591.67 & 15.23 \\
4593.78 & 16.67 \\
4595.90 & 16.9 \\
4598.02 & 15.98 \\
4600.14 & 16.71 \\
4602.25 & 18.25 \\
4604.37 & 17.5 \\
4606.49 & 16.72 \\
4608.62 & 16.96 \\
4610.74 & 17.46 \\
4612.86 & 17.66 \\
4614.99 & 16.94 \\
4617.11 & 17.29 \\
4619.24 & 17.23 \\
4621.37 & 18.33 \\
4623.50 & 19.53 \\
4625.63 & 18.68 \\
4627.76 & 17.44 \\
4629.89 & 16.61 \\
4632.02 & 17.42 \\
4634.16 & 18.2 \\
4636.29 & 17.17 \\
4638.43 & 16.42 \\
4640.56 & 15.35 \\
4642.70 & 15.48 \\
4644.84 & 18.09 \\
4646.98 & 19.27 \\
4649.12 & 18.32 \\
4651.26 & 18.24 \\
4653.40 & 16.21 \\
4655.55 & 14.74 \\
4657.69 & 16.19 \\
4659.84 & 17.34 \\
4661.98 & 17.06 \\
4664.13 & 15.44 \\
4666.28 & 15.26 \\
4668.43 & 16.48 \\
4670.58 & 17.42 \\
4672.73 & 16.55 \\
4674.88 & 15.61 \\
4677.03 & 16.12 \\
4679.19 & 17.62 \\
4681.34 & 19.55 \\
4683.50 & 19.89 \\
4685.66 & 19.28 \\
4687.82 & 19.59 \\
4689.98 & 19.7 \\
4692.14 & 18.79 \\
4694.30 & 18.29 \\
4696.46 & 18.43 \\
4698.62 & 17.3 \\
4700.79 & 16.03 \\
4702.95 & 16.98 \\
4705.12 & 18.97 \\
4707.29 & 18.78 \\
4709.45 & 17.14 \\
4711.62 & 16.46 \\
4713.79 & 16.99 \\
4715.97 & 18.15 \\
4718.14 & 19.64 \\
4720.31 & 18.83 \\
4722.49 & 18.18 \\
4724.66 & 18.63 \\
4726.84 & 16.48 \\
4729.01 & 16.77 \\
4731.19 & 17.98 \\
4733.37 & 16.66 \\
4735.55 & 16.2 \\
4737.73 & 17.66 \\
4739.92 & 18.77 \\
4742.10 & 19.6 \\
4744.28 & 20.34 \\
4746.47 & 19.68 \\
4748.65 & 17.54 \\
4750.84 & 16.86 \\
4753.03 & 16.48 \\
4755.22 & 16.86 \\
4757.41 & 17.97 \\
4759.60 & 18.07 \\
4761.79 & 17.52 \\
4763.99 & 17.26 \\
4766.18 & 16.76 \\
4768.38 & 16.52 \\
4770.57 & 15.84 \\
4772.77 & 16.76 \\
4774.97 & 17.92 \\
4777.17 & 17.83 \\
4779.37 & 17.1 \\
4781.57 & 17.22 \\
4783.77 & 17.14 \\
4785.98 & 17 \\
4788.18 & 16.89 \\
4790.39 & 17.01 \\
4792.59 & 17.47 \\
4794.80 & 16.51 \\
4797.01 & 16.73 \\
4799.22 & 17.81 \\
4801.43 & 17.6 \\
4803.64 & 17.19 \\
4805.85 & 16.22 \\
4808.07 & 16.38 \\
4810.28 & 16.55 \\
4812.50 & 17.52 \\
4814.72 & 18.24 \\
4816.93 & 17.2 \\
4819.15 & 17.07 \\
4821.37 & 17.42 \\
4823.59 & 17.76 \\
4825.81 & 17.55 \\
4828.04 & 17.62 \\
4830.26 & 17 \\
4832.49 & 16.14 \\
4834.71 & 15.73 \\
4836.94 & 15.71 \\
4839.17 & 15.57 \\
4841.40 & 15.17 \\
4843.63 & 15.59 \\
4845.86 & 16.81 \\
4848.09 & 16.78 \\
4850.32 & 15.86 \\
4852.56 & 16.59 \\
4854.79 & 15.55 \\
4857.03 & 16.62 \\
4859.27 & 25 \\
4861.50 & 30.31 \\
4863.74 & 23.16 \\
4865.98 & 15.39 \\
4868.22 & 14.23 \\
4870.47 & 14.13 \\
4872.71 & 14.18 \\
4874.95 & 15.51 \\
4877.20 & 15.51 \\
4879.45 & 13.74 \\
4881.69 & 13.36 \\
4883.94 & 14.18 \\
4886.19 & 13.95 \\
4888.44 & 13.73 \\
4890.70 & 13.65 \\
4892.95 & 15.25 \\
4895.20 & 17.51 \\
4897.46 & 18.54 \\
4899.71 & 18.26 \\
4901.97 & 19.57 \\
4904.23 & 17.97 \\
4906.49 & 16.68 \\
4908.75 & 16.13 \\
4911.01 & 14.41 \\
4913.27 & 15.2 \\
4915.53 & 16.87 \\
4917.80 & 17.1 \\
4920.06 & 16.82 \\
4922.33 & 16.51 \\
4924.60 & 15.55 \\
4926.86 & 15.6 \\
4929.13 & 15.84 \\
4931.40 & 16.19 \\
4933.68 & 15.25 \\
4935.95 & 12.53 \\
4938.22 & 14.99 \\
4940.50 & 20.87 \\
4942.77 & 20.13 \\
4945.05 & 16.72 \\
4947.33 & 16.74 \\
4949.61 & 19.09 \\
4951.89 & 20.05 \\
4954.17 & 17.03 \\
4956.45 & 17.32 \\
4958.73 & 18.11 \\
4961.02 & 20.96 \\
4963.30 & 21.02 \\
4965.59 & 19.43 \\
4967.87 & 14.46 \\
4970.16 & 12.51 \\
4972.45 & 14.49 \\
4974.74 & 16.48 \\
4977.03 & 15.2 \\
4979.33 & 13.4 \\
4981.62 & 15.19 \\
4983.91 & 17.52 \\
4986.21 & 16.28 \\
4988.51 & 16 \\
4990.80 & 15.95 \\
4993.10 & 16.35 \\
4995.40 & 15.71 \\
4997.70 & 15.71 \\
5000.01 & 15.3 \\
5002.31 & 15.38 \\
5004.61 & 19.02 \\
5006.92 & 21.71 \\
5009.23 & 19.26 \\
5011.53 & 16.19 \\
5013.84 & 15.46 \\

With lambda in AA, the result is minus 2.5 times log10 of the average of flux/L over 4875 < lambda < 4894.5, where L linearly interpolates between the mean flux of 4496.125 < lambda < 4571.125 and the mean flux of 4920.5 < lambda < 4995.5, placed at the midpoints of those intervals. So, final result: 0.17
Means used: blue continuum 17.1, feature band 14.3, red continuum 16.7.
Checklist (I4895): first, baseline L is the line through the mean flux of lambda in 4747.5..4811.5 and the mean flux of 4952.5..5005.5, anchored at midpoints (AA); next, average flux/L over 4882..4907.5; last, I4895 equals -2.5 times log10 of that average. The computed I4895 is 0.035 mag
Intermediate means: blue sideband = 17.1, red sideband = 16.5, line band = 16.2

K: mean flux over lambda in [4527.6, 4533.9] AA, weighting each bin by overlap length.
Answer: 15.5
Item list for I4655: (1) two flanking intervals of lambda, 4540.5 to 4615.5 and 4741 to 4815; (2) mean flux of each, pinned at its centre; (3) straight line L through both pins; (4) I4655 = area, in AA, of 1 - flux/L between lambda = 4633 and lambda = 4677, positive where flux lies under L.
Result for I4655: 1.4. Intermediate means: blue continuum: 17.2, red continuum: 17.4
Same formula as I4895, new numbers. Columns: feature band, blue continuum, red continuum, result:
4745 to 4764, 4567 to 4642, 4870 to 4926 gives -0.07 mag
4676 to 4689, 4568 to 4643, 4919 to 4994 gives -0.09 mag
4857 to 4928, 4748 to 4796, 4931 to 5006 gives 0.01 mag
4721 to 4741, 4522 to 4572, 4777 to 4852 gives -0.04 mag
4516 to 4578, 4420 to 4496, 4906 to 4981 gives 0.01 mag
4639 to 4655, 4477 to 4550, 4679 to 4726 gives 0.05 mag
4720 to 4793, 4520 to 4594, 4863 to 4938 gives -0.08 mag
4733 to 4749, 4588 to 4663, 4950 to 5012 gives -0.08 mag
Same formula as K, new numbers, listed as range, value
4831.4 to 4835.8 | 16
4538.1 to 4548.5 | 16.5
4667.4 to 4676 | 16.5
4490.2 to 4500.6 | 16.8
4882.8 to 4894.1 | 14.2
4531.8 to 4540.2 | 17.1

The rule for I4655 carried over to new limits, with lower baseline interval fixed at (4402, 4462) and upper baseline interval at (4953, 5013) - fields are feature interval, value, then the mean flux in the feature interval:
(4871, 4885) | 2.0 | 14.4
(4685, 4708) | -1.8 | 18.4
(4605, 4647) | -0.8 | 17.4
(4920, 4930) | 0.5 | 16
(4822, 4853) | 0.8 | 16.4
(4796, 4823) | -0.4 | 17.2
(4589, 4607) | 0.4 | 16.7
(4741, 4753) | -1.2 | 18.6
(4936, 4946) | -0.5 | 17.6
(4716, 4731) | -1.0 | 18.1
